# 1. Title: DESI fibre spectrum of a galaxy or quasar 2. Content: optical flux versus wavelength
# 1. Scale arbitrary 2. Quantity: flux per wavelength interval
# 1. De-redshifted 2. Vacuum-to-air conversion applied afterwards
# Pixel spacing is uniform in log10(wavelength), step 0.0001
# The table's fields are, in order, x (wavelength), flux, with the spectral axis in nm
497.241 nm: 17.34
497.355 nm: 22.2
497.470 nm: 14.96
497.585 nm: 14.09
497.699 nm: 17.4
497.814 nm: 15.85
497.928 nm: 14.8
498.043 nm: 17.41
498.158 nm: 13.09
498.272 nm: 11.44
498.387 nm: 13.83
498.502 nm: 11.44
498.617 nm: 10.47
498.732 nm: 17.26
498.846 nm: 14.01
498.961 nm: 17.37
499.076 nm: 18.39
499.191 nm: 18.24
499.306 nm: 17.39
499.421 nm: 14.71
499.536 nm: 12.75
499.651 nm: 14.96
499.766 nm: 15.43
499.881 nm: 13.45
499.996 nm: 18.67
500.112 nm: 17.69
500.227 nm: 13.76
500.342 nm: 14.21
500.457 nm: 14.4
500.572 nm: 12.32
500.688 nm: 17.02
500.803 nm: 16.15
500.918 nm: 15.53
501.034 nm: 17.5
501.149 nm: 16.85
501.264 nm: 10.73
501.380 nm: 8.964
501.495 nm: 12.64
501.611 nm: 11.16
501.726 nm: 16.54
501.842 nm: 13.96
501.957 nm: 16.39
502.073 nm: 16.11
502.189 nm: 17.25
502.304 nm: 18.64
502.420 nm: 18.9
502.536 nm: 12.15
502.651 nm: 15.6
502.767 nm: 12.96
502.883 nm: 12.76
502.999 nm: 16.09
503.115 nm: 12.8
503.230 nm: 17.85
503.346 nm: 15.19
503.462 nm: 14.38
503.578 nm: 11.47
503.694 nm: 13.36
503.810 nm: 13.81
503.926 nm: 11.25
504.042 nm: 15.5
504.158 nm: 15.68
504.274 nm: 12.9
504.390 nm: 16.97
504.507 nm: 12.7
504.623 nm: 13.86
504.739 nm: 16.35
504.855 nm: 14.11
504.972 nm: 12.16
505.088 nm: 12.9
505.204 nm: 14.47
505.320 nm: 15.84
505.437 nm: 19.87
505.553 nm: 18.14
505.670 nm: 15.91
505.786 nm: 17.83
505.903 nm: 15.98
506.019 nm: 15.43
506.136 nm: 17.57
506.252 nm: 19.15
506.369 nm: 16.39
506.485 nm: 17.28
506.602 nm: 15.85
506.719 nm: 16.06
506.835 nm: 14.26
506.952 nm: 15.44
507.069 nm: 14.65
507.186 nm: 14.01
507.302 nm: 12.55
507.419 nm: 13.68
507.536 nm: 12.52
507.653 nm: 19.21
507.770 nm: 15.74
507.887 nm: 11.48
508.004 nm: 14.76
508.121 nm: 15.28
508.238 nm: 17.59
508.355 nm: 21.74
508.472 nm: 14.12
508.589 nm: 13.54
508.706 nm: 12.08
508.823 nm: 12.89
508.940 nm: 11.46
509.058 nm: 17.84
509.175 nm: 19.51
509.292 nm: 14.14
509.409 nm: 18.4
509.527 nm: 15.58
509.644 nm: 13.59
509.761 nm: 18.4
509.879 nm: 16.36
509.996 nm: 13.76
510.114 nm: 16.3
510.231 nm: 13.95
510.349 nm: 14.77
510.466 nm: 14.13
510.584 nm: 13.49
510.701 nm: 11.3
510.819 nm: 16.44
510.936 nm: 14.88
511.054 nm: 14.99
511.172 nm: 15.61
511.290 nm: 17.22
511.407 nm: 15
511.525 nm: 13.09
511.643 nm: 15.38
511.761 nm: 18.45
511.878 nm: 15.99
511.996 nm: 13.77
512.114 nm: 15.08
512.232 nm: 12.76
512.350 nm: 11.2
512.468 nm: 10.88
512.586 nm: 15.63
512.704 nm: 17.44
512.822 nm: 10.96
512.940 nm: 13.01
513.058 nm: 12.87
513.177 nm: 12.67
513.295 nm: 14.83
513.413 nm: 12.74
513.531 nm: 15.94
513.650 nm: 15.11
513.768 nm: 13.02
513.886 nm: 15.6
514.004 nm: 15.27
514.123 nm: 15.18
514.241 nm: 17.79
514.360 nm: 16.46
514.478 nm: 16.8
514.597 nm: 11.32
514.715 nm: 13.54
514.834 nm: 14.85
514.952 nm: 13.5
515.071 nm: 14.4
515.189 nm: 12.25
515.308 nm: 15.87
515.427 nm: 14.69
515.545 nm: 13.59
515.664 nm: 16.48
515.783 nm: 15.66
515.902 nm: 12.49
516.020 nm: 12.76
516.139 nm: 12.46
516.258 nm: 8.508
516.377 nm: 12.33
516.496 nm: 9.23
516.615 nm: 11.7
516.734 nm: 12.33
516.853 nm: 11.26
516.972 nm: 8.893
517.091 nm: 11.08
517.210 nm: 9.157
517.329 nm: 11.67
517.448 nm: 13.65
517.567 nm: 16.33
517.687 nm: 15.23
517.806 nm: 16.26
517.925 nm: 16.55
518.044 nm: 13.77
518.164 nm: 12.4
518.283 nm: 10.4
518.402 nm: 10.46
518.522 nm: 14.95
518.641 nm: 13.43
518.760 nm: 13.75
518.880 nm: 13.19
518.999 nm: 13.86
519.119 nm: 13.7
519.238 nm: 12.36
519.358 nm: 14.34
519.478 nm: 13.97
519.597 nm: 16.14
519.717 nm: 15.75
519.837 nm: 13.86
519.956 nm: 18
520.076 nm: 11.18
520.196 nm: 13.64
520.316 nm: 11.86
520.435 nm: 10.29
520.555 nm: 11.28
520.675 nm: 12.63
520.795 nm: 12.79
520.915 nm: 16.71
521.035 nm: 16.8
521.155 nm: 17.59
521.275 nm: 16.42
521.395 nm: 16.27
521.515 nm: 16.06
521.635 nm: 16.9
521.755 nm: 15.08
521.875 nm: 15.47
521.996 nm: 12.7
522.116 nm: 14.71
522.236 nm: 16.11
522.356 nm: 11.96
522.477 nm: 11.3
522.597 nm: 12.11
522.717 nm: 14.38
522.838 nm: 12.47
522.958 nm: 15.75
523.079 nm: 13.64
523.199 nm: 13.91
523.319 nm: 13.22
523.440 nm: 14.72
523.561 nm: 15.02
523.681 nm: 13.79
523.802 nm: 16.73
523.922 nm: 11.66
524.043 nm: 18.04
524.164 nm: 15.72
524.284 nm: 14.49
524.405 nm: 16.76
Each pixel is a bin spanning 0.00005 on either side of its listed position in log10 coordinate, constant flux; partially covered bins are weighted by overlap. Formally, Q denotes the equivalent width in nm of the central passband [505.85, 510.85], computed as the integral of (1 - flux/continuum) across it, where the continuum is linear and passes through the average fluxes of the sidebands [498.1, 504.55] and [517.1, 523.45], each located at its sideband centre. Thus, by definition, -0.31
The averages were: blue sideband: 14.7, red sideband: 14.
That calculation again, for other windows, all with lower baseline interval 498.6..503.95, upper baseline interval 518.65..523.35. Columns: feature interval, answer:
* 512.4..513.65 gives 0.06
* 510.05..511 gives 0.01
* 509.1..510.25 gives -0.12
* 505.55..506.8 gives -0.17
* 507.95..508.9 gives -0.03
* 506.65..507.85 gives 0.00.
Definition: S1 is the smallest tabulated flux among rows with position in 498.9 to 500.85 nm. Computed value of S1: 12.32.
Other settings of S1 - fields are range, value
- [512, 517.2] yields 8.508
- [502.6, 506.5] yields 11.25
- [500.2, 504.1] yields 8.964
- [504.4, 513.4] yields 10.88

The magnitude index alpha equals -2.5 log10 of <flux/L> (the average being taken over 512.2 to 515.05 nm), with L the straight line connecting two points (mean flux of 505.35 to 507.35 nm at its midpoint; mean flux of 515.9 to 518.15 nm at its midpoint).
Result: -0.04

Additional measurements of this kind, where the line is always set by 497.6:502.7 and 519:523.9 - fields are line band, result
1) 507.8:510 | -0.05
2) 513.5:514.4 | -0.07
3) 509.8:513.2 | 0.02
